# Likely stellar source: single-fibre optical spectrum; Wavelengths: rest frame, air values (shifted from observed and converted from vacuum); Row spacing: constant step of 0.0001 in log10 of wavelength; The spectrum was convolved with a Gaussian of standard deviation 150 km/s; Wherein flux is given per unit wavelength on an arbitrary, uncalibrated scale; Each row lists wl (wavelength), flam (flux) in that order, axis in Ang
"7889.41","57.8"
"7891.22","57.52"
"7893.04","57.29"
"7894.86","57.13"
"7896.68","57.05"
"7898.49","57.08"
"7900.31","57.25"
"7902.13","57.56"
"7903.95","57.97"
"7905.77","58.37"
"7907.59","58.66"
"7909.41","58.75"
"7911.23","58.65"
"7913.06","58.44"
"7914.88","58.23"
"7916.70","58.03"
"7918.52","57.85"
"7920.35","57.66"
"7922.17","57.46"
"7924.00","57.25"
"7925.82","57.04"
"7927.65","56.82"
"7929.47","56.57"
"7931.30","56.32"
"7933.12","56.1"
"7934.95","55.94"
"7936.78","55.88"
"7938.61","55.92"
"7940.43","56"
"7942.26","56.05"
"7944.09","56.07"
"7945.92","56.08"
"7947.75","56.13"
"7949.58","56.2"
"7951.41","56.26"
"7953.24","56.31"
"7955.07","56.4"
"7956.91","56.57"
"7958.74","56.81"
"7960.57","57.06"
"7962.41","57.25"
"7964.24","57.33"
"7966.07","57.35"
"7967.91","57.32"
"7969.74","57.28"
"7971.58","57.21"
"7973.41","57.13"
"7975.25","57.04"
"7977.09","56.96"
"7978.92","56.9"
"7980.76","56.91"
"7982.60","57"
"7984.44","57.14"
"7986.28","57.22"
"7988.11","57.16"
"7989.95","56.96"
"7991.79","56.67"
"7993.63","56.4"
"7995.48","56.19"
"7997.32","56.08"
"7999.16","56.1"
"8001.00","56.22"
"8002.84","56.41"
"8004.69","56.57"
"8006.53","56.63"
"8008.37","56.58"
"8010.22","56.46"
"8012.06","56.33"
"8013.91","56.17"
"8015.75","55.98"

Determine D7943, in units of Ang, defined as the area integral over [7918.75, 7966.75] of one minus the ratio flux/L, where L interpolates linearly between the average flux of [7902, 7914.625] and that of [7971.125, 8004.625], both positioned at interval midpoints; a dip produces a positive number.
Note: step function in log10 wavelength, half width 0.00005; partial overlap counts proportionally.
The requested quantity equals 0.9 Ang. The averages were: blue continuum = 58.4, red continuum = 56.7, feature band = 56.6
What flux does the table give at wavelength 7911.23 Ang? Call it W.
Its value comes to 58.65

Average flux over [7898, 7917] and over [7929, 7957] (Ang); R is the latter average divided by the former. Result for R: 1.0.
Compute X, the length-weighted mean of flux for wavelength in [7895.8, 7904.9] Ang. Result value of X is 57.4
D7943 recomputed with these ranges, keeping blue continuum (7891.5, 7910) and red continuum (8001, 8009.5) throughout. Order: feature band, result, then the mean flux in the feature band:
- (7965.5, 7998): -0.1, 56.9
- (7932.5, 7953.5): 0.4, 56.1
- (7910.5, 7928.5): -0.1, 57.7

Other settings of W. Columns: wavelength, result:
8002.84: 56.41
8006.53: 56.63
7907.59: 58.66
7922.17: 57.46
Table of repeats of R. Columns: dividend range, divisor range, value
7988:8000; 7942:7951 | 1.01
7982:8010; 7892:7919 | 0.98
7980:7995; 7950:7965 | 1.00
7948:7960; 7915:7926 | 0.98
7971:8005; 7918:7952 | 1.00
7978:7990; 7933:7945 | 1.02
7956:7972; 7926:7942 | 1.02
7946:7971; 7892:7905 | 0.99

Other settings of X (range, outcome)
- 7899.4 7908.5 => 58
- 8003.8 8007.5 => 56.7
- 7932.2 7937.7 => 56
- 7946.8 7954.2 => 56.3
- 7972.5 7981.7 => 57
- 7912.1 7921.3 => 58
